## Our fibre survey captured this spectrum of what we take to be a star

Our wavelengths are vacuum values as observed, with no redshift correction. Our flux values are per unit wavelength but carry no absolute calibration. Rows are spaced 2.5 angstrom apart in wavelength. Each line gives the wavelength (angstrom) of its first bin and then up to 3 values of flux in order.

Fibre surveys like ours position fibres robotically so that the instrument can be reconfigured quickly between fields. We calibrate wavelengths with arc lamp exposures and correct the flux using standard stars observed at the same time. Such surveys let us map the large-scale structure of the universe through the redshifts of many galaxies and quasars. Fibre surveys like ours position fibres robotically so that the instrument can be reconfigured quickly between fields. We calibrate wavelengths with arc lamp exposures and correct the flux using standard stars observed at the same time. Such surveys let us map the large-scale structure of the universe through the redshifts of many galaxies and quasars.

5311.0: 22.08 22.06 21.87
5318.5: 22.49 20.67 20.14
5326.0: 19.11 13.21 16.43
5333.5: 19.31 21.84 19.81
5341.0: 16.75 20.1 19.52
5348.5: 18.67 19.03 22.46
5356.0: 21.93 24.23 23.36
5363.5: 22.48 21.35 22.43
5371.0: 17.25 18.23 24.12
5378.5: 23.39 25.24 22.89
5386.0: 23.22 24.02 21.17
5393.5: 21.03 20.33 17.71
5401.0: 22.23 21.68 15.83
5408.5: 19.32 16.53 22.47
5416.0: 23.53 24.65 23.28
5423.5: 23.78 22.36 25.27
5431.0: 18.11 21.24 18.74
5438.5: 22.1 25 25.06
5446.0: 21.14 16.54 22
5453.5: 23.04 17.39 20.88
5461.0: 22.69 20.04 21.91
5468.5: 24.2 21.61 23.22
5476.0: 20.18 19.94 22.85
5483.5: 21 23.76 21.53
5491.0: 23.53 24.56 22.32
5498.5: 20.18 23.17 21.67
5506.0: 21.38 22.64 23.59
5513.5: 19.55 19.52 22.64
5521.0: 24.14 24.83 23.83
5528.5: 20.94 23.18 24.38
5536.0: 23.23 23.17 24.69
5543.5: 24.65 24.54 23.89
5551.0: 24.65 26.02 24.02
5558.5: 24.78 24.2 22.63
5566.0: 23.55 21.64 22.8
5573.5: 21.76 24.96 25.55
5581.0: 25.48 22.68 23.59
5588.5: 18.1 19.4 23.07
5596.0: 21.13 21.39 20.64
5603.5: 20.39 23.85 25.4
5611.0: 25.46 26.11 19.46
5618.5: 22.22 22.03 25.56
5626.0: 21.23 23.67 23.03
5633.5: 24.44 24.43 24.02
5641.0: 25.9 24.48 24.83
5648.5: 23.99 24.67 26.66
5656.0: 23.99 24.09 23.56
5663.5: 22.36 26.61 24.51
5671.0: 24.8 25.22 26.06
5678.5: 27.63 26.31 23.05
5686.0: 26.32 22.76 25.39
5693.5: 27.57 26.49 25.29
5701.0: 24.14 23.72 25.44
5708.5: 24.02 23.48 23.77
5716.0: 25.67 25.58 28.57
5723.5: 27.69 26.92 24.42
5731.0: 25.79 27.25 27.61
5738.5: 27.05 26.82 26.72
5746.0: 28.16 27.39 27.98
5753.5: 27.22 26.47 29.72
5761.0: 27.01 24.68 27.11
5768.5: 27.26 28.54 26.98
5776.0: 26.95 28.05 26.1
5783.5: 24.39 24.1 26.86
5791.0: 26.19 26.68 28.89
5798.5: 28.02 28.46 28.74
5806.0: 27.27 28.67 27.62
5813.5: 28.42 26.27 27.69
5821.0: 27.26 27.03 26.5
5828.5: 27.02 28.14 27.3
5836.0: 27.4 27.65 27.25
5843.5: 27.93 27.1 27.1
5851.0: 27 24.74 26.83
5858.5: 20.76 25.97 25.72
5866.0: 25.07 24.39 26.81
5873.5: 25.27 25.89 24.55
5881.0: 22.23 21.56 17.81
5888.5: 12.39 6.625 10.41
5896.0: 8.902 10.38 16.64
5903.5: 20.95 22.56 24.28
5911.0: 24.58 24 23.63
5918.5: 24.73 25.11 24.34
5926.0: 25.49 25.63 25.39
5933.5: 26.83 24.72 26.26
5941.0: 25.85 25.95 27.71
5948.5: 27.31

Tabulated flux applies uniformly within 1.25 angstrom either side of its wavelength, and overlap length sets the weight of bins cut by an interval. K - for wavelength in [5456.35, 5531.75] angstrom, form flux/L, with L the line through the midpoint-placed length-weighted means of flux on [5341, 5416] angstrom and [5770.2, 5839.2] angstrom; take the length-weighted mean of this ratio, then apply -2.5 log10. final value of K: 0.03 mag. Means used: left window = 21.1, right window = 27.2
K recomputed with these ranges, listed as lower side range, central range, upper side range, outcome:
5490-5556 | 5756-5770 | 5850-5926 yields -0.22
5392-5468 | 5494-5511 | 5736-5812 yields 0.02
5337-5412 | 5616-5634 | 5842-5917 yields -0.08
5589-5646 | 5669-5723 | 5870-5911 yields -0.16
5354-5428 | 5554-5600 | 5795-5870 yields 0.05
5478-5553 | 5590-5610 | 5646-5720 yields 0.09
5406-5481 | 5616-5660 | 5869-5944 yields -0.11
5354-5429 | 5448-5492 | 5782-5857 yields 0.06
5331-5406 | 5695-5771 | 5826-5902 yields -0.18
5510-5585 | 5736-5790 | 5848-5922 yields -0.21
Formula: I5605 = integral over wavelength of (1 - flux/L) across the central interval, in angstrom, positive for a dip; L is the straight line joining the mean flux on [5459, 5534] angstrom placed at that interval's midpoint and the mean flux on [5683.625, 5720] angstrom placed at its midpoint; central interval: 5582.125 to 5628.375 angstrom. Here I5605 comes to 2.6 angstrom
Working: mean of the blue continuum 22.3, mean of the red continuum 24.9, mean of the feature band 22.4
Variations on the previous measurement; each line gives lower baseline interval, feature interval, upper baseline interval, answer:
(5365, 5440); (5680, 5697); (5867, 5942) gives -3.0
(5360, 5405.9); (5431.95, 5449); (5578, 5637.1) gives 0.3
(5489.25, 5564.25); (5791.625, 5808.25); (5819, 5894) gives -2.7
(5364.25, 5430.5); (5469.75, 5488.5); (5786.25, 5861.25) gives 0.7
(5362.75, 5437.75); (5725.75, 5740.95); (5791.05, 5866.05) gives -0.4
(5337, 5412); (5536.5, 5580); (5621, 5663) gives -1.5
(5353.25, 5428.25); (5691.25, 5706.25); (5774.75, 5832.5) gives 0.2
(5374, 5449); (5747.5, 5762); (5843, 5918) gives -4.0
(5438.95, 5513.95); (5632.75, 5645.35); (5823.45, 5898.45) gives -1.2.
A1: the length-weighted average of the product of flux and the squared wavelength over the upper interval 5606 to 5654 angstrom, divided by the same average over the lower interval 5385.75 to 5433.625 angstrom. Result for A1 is 1.22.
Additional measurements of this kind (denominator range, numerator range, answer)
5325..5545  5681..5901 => 1.33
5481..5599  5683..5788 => 1.22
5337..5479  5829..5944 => 1.29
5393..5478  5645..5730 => 1.29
